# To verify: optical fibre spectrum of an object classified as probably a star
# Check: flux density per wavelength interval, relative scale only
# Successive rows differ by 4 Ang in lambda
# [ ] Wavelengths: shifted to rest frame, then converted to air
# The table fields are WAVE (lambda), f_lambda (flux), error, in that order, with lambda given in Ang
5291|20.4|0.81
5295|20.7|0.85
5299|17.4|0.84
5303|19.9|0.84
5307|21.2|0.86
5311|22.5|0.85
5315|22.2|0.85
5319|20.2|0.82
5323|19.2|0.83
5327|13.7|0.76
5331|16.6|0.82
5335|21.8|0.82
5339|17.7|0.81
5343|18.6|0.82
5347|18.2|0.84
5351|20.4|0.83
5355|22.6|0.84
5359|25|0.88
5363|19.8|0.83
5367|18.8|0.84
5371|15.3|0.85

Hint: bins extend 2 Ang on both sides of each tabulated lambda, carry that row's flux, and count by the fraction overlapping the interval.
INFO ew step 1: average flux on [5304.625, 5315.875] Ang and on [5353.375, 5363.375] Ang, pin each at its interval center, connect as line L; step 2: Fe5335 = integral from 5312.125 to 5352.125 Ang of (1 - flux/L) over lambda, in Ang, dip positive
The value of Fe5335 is 6.1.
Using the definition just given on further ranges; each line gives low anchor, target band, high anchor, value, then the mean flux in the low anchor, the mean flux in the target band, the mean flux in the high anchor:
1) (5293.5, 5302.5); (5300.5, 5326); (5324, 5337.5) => -3.0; 19.1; 20.5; 17.5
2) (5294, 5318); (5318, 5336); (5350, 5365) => 2.7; 20.6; 18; 22.1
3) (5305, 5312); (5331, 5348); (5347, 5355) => 1.6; 21.8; 18.8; 20.4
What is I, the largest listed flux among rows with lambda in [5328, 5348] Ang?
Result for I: 21.8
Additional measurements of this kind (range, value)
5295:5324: 22.5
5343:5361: 25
